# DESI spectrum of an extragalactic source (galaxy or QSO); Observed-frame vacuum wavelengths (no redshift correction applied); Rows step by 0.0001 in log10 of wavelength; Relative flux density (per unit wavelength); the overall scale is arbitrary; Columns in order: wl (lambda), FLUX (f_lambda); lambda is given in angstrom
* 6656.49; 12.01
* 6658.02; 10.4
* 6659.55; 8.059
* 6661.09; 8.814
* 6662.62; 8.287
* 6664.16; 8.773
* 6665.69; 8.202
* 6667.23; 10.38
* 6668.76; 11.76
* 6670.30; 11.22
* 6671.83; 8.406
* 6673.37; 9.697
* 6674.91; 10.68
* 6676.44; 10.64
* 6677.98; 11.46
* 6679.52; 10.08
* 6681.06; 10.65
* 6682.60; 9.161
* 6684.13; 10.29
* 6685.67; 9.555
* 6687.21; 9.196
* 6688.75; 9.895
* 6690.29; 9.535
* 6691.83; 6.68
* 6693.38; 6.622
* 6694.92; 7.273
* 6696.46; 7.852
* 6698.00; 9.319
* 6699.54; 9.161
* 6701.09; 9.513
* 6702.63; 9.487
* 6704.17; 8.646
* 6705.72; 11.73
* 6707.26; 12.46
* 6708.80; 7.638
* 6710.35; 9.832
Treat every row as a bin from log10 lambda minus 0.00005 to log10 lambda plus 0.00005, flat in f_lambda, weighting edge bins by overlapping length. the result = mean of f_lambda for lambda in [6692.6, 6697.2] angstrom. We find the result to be 7.24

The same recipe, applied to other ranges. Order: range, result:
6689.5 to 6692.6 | 8.12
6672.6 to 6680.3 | 10.5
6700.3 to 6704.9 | 9.22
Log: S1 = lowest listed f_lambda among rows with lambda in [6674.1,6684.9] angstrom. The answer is 9.161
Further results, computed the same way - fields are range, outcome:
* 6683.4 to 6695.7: 6.622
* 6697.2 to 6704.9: 8.646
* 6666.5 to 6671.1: 10.38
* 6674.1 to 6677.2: 10.64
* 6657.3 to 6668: 8.059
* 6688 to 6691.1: 9.535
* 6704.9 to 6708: 11.73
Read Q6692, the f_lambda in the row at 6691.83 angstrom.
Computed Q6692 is 6.68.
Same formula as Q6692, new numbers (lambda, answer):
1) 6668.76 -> 11.76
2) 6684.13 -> 10.29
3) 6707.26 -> 12.46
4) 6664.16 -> 8.773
